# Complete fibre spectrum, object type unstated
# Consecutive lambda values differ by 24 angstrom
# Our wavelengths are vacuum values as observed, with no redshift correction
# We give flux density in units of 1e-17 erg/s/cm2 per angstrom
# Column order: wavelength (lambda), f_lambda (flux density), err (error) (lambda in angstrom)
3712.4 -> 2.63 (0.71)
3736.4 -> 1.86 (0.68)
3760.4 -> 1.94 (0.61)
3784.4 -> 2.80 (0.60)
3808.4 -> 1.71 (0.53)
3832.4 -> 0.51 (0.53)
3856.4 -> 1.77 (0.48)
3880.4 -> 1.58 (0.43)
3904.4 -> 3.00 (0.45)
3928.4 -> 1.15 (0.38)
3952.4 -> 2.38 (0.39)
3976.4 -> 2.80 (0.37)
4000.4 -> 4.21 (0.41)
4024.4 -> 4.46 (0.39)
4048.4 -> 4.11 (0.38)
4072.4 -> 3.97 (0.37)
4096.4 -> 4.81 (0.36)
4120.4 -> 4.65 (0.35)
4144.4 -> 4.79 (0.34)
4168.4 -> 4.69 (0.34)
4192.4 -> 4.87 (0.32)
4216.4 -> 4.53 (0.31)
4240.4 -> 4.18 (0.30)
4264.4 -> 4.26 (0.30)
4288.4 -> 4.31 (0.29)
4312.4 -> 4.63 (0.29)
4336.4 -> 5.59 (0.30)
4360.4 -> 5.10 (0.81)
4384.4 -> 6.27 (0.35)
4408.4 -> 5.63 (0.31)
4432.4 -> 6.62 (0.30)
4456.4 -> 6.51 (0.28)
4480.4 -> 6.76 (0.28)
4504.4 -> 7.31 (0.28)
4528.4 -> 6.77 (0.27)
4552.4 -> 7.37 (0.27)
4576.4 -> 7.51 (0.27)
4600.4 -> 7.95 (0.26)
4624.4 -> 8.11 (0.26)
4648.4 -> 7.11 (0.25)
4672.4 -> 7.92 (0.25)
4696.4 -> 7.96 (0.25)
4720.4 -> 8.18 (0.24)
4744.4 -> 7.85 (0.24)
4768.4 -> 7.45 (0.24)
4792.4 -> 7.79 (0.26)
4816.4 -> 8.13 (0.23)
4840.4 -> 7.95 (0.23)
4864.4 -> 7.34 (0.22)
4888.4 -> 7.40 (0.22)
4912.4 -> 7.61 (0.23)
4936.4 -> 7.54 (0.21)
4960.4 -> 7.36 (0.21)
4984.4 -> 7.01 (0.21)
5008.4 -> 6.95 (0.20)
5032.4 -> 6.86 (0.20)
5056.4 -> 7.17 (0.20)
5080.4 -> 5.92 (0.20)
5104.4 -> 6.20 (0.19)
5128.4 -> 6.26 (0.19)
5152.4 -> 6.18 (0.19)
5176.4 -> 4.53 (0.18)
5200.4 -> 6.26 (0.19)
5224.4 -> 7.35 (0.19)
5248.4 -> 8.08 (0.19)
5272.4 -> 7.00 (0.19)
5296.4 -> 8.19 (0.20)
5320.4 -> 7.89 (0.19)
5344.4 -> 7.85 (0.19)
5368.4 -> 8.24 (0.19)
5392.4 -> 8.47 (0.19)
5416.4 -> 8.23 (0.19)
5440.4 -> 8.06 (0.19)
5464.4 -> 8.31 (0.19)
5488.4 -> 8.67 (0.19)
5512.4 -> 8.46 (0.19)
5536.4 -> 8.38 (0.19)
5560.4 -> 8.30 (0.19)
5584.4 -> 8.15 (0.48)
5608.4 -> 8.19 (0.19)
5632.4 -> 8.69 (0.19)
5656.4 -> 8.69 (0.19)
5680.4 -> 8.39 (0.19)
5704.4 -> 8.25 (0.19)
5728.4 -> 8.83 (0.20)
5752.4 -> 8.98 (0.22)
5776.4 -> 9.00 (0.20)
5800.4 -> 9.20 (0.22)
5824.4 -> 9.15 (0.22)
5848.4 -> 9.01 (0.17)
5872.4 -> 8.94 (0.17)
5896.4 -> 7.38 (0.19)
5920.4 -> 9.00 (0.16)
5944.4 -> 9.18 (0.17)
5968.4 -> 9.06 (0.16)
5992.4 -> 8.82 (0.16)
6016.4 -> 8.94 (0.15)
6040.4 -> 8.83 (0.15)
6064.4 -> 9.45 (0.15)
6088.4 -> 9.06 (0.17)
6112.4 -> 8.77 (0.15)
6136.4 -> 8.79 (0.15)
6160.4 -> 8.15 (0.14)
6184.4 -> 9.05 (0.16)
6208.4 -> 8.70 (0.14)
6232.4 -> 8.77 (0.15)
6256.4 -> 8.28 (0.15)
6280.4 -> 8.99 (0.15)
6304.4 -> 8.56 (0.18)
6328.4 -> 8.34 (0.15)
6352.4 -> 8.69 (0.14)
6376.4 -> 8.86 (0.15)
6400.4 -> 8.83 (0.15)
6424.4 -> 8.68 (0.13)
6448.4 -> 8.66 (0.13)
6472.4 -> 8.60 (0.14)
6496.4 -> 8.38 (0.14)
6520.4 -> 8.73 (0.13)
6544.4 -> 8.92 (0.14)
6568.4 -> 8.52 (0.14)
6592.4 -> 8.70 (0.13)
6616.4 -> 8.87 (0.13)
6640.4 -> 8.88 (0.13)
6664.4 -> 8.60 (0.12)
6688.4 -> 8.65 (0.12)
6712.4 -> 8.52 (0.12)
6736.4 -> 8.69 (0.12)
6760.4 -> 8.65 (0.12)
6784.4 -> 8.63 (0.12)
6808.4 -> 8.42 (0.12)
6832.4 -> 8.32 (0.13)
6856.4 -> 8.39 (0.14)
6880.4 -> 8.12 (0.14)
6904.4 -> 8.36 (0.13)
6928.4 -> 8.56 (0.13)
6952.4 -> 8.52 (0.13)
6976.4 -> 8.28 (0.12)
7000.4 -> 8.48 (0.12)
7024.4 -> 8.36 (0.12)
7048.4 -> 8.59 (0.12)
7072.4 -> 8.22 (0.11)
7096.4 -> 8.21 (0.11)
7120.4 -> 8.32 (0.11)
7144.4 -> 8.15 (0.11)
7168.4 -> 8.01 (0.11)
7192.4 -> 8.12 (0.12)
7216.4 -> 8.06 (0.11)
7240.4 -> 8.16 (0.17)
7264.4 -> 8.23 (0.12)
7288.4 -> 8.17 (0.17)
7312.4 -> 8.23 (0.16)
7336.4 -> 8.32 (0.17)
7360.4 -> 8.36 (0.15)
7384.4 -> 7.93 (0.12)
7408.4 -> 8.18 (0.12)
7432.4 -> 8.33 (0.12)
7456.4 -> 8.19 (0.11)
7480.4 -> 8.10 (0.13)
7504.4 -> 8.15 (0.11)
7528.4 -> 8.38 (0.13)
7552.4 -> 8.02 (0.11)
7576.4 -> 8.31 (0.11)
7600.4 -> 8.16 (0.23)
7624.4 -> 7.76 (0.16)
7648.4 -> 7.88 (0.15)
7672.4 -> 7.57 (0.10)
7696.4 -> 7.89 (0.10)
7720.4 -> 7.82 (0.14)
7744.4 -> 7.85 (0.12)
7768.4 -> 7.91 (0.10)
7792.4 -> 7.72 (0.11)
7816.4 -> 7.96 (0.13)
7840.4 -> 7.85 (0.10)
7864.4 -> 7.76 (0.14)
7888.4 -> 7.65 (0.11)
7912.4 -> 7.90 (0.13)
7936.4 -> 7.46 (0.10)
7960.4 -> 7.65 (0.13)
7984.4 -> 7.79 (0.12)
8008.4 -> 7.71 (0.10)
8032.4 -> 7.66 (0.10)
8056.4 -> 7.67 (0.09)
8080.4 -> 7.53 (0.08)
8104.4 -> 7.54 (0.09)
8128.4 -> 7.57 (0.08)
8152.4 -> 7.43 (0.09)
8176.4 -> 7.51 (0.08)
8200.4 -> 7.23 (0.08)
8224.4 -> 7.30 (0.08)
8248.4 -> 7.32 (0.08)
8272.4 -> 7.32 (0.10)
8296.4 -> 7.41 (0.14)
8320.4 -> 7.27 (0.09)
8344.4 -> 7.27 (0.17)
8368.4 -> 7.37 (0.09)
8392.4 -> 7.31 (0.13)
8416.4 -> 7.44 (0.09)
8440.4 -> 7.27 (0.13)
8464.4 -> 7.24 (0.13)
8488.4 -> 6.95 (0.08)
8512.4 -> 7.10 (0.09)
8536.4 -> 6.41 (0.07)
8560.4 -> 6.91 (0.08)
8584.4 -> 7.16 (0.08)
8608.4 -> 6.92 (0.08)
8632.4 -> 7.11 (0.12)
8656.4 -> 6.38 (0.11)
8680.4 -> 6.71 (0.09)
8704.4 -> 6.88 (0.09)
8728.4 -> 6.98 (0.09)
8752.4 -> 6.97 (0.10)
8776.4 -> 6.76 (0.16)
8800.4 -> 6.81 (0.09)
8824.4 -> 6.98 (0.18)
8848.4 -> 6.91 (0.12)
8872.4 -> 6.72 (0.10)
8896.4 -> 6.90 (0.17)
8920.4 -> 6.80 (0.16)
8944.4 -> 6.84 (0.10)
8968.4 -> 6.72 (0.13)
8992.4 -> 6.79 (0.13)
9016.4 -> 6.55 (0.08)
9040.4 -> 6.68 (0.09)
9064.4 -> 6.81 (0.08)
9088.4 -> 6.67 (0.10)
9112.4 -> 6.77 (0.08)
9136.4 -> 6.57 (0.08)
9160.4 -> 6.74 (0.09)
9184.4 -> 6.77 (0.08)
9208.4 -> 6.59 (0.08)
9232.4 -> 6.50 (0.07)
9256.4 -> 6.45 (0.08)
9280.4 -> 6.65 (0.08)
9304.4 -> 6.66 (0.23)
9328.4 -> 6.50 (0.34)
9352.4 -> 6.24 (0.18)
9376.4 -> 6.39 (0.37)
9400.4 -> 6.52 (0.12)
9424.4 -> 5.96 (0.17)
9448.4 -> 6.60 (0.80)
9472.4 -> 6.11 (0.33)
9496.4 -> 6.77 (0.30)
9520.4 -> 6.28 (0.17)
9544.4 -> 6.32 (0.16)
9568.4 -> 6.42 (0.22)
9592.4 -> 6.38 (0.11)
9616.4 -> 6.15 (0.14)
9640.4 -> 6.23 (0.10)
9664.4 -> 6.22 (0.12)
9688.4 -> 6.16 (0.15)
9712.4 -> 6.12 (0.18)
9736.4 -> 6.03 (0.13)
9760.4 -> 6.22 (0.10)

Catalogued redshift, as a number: 0.00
